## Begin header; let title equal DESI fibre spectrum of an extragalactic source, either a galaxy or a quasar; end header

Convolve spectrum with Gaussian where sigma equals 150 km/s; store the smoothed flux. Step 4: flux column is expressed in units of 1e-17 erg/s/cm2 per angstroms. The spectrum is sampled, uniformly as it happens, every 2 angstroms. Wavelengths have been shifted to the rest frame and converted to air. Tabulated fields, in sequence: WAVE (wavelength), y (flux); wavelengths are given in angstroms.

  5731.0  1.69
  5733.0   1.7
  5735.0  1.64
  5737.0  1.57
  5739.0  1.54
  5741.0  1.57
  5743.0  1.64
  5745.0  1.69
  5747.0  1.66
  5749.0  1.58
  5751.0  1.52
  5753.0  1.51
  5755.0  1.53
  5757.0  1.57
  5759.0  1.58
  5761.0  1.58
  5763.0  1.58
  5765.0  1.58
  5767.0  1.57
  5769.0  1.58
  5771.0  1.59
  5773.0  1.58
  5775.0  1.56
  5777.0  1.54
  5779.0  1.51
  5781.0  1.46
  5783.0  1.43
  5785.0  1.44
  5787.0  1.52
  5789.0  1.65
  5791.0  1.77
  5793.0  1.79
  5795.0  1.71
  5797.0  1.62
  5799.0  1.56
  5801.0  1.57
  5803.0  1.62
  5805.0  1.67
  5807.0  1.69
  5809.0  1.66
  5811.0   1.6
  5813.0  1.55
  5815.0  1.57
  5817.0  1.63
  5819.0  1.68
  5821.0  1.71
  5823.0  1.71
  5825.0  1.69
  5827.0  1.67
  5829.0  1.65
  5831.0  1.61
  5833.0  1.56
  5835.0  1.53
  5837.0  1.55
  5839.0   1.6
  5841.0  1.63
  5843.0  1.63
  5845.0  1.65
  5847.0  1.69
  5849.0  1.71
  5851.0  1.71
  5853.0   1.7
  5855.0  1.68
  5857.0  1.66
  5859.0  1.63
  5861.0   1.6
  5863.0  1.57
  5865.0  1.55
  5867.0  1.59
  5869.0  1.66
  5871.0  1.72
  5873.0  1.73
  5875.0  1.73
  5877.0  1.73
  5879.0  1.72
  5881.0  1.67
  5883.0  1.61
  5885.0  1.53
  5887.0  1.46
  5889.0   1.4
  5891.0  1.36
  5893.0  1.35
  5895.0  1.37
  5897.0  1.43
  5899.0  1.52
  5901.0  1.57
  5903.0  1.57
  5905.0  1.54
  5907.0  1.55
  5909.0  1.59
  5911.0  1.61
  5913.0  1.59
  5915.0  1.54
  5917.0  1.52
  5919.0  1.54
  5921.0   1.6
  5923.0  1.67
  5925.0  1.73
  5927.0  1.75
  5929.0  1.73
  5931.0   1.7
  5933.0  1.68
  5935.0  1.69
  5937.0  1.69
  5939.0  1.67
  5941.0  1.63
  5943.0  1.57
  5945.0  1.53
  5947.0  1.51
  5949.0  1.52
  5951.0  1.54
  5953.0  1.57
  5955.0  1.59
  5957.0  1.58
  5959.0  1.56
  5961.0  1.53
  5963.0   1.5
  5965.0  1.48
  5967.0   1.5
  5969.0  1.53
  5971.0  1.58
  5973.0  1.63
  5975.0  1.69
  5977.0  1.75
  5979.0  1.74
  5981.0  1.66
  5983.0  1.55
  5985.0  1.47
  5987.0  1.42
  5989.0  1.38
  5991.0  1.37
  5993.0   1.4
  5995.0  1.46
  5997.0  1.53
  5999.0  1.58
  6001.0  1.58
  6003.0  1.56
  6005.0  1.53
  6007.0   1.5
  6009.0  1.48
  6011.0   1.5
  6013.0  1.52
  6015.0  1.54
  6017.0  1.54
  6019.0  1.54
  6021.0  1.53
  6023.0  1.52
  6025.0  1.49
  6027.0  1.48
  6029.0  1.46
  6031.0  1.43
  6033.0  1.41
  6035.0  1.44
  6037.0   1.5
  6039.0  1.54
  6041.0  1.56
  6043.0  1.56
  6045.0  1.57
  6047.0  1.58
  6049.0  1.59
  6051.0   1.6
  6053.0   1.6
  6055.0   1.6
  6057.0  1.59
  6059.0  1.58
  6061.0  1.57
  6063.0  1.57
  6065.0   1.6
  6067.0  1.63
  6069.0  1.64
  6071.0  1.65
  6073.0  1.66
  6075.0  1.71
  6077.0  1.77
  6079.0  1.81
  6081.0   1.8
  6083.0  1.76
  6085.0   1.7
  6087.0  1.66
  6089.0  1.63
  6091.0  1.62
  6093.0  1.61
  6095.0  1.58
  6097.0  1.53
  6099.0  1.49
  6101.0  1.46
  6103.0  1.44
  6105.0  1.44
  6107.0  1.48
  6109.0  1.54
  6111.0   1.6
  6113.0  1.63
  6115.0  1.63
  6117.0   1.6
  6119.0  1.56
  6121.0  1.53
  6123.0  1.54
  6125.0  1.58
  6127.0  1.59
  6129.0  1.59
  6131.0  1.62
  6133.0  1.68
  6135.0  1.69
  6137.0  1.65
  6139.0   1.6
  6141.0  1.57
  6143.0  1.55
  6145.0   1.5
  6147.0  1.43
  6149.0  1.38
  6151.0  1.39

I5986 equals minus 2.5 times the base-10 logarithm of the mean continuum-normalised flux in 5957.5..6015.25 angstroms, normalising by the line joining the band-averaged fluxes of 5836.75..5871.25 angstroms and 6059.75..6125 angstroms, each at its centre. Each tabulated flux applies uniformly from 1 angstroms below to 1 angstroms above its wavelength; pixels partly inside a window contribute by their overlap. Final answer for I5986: 0.060 mag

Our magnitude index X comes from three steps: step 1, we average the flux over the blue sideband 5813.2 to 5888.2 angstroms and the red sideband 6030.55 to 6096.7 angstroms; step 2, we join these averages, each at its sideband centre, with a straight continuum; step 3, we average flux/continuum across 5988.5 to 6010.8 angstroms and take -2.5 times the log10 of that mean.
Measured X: 0.09 mag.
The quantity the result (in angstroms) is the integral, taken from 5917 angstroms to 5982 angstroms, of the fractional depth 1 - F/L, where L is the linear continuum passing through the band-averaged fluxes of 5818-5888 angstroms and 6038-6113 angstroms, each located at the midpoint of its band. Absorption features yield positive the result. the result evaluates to 0.6 angstroms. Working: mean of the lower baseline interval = 1.64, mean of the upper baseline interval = 1.6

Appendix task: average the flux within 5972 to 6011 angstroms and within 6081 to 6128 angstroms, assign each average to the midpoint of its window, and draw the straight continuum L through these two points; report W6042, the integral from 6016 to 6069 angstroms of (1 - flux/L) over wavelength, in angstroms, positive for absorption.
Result 0.5 angstroms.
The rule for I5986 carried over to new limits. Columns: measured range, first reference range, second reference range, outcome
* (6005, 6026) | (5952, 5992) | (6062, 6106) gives 0.05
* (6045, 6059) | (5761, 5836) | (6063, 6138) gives 0.01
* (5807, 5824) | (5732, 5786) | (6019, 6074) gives -0.05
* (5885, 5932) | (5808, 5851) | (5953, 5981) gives 0.04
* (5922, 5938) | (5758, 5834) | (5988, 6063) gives -0.10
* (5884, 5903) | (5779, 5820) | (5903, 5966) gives 0.11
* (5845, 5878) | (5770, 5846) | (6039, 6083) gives -0.03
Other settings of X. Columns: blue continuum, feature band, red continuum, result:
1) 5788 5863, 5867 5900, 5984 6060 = 0.03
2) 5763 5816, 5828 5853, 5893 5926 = -0.04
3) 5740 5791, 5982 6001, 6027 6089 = 0.09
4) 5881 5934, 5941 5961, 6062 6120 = 0.01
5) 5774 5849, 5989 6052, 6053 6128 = 0.07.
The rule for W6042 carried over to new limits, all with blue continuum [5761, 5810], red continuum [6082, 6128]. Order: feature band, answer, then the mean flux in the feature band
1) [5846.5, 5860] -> -0.8 angstroms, 1.68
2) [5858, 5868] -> 0.0 angstroms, 1.59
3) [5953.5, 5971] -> 0.5 angstroms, 1.54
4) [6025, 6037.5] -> 1.0 angstroms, 1.45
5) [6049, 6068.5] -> -0.2 angstroms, 1.59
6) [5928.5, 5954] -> -0.5 angstroms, 1.62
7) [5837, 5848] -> -0.3 angstroms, 1.63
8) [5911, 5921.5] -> 0.2 angstroms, 1.56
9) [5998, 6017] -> 0.6 angstroms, 1.53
